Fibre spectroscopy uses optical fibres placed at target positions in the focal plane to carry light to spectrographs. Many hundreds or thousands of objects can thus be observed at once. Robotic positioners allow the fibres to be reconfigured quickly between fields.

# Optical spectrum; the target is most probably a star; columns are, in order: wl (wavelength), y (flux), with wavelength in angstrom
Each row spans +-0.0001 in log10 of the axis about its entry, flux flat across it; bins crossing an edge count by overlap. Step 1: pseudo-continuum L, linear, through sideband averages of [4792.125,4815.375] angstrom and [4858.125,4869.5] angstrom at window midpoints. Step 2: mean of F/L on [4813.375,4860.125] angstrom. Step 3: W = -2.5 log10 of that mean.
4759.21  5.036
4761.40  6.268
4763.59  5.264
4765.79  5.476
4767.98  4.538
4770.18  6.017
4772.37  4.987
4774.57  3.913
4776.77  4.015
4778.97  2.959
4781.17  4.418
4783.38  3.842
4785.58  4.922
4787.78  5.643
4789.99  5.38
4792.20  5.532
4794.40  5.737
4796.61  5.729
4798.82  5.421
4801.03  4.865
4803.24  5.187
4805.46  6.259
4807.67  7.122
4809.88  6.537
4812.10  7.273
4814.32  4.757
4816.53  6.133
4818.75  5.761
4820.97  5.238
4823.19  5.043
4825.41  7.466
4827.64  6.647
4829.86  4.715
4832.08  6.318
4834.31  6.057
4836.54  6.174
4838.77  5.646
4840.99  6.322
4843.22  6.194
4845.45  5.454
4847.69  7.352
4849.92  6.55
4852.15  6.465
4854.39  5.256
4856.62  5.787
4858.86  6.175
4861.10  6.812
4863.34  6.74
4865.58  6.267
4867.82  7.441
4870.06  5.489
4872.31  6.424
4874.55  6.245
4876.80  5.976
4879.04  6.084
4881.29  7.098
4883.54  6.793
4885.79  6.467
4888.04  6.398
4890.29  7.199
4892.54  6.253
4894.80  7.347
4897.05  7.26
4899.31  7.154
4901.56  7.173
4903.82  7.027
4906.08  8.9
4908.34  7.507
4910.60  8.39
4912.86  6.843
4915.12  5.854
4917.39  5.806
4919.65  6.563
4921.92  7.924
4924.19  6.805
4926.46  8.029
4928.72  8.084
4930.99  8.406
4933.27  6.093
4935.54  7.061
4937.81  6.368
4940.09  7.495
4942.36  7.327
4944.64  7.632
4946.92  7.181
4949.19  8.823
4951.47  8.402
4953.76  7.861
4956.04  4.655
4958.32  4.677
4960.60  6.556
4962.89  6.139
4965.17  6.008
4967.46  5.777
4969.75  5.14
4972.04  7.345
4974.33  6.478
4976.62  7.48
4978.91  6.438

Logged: 0.06 mag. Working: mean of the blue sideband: 5.87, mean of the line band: 5.98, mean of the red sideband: 6.65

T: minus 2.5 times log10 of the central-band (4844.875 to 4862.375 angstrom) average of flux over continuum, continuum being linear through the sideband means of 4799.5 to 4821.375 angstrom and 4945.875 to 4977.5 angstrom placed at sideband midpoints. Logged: -0.02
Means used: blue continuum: 5.93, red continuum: 6.6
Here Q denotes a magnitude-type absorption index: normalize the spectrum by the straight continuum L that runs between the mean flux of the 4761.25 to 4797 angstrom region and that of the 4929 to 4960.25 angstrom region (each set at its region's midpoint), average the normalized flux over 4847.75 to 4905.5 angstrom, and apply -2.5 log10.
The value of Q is -0.07 mag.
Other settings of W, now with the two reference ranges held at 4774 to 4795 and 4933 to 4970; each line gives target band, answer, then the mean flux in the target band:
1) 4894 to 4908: -0.23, 7.48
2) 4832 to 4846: -0.14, 6.02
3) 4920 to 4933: -0.19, 7.65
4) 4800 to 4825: -0.18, 5.88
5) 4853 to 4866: -0.11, 6.17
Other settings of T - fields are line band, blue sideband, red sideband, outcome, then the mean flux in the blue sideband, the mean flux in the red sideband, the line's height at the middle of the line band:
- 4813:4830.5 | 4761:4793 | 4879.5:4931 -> -0.02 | 4.84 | 7.15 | 5.65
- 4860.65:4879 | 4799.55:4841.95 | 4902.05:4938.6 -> 0.03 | 5.97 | 7.24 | 6.59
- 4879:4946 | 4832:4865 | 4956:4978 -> -0.16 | 6.22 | 6.1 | 6.15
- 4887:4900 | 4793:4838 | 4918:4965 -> -0.05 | 5.92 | 7.07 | 6.63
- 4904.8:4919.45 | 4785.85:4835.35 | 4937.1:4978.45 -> -0.11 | 5.84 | 6.74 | 6.46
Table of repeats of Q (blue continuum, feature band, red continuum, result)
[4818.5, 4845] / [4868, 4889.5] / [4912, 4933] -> 0.03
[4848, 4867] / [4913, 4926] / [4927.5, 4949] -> 0.07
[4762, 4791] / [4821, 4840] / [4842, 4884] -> -0.04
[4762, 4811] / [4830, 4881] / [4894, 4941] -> 0.01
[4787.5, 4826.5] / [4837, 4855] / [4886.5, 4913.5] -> 0.05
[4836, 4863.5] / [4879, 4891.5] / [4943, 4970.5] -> -0.06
